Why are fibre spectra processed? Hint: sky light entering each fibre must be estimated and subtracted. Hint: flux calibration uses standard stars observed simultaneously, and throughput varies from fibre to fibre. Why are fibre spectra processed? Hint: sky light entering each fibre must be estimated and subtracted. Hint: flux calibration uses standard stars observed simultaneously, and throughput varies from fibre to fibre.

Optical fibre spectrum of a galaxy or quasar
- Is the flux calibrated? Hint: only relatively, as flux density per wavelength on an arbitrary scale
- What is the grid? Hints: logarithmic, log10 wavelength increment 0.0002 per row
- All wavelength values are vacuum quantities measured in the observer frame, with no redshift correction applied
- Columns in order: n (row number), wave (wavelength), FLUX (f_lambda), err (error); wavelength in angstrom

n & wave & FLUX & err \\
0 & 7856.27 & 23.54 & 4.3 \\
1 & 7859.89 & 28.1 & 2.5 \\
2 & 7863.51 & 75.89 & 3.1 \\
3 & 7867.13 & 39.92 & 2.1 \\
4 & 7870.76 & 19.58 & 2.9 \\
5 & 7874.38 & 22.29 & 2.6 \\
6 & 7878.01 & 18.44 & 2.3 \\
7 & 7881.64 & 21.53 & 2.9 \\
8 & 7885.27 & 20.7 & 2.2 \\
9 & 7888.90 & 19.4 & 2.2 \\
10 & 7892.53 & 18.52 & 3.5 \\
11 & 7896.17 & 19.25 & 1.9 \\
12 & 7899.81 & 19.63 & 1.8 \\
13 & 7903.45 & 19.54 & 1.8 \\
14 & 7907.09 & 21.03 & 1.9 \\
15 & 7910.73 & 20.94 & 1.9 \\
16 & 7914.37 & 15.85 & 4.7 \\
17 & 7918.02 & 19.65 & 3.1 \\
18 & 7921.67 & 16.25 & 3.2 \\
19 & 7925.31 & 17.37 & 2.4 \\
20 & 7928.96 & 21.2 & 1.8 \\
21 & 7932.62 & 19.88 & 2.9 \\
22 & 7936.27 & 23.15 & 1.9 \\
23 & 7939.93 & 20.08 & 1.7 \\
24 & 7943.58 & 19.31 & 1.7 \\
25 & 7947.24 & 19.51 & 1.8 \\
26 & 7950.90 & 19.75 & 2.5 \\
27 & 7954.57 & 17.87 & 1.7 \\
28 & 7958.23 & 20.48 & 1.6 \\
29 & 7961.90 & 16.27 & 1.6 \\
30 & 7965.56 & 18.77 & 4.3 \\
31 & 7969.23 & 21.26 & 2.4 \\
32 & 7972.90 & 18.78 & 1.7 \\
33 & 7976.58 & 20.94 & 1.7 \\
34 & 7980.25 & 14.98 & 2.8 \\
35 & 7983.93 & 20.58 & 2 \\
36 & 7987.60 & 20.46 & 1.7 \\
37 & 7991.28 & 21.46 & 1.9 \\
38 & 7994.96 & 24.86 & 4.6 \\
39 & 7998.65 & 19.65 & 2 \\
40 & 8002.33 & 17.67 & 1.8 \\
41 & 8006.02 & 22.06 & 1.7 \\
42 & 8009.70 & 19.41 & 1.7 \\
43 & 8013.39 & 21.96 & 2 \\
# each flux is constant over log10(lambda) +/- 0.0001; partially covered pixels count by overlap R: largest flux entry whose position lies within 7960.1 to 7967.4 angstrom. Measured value 18.77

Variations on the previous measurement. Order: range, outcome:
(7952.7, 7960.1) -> 20.48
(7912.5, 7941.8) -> 23.15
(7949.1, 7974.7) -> 21.26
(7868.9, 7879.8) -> 22.29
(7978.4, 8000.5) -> 24.86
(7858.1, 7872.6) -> 75.89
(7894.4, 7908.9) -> 21.03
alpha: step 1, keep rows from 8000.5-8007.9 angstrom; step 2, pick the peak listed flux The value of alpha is 22.06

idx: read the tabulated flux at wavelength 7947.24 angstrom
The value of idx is 19.51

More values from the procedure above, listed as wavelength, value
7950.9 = 19.75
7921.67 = 16.25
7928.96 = 21.2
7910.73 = 20.94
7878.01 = 18.44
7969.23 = 21.26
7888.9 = 19.4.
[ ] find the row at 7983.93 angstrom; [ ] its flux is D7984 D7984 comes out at 20.58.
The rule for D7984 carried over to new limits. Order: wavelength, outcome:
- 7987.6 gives 20.46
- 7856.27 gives 23.54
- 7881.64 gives 21.53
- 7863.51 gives 75.89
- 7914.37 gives 15.85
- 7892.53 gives 18.52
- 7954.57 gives 17.87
